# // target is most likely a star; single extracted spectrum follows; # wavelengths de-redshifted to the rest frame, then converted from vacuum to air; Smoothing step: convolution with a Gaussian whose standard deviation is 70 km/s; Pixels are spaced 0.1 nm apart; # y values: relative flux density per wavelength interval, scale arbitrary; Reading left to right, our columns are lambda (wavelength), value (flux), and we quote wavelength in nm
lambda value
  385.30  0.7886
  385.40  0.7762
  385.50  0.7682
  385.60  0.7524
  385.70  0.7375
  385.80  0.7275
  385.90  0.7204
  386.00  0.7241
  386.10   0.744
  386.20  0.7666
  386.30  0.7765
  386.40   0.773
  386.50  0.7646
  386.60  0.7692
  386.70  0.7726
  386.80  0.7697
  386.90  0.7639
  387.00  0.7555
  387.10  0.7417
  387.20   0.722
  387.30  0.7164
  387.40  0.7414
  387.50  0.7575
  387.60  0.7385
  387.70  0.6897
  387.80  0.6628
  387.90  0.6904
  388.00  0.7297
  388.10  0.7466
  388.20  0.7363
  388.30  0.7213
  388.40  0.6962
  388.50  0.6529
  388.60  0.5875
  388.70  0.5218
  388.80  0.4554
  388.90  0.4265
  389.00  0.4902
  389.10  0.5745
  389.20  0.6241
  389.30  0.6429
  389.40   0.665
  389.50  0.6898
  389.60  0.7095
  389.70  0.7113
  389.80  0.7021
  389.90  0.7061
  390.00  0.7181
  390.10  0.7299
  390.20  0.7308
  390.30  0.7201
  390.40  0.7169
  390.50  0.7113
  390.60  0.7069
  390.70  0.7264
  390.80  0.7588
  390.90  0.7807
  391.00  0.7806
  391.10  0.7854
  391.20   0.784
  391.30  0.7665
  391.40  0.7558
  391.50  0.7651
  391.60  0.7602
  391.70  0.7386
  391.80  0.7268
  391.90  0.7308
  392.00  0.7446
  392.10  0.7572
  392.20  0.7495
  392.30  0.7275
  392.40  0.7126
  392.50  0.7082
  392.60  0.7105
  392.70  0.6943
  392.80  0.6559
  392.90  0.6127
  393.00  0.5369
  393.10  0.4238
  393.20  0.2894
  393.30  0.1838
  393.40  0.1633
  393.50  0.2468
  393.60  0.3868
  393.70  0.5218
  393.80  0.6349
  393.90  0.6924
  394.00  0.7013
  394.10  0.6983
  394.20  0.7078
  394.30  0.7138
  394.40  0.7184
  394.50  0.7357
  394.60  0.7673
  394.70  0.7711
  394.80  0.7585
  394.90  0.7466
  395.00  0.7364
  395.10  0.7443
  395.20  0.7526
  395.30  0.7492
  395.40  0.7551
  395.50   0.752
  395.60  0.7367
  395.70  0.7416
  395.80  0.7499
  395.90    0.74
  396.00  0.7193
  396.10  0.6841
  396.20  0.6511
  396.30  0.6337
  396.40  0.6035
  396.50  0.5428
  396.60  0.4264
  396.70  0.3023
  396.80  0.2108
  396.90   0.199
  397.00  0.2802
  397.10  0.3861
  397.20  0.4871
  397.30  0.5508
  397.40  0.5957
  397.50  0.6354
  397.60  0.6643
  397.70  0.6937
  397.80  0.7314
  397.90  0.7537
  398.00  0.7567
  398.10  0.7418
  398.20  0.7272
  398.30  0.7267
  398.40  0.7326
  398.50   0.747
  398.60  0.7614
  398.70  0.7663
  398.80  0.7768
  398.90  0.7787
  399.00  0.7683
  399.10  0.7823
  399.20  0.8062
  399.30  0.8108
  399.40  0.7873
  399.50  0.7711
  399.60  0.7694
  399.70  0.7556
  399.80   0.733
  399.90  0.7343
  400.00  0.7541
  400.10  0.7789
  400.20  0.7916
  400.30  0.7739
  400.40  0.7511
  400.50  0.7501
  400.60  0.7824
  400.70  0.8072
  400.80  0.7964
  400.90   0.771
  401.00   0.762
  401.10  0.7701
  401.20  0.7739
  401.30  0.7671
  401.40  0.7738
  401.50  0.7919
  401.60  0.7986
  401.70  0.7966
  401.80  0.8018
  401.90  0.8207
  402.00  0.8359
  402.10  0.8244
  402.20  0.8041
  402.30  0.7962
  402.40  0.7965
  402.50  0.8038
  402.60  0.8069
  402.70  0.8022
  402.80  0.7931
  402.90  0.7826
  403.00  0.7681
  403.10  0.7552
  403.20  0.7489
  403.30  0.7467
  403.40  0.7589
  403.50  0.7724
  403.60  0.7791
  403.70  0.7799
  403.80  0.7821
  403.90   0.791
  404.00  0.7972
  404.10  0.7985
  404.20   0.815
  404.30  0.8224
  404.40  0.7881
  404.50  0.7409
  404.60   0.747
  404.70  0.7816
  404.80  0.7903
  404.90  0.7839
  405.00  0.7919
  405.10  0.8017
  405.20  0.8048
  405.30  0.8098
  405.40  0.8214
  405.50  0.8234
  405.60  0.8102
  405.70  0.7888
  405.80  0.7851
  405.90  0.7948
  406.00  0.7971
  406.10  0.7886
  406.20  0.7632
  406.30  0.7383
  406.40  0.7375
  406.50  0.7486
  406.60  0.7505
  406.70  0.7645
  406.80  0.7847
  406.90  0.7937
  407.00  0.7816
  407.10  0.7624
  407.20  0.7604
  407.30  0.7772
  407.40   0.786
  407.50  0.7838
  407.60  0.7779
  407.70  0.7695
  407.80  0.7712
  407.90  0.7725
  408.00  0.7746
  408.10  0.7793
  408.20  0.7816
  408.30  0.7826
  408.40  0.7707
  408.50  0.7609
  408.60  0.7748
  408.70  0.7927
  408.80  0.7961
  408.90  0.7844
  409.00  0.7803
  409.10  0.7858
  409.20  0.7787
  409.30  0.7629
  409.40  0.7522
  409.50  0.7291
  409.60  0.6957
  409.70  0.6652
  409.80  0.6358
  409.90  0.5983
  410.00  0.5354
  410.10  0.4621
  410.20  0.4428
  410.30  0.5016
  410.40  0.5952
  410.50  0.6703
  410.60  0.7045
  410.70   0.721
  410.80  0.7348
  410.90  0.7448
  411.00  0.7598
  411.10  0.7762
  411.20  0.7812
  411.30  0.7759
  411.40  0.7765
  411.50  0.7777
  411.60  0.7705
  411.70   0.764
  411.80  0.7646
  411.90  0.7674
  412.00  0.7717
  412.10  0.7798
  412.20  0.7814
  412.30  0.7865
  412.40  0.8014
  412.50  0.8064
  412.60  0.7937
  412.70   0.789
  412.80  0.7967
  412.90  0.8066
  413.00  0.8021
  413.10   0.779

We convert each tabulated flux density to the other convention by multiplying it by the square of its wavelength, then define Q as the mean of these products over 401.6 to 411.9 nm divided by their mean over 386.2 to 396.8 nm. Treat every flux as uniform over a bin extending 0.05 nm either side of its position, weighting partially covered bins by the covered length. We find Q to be 1.2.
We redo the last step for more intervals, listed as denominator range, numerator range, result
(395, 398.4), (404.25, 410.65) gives 1.27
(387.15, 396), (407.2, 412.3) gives 1.19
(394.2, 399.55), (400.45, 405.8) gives 1.21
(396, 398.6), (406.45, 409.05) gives 1.40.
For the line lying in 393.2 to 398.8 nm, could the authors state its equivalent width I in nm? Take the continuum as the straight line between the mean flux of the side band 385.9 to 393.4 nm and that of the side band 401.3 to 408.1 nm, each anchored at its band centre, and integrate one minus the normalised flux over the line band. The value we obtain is 0.81 nm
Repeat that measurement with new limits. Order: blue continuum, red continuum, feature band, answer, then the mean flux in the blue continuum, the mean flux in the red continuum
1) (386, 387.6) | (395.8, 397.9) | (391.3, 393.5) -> 0.07 nm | 0.754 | 0.547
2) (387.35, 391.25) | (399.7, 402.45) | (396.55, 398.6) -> 0.50 nm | 0.685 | 0.782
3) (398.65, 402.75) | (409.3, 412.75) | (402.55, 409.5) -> -0.31 nm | 0.783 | 0.713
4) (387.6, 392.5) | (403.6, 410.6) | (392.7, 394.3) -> 0.45 nm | 0.697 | 0.751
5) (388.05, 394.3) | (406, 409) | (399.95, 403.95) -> -0.29 nm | 0.649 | 0.773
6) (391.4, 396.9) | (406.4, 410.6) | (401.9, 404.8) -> -0.39 nm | 0.635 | 0.726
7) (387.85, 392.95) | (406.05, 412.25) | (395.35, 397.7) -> 0.46 nm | 0.695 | 0.738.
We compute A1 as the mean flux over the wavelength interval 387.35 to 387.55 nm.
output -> 0.749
